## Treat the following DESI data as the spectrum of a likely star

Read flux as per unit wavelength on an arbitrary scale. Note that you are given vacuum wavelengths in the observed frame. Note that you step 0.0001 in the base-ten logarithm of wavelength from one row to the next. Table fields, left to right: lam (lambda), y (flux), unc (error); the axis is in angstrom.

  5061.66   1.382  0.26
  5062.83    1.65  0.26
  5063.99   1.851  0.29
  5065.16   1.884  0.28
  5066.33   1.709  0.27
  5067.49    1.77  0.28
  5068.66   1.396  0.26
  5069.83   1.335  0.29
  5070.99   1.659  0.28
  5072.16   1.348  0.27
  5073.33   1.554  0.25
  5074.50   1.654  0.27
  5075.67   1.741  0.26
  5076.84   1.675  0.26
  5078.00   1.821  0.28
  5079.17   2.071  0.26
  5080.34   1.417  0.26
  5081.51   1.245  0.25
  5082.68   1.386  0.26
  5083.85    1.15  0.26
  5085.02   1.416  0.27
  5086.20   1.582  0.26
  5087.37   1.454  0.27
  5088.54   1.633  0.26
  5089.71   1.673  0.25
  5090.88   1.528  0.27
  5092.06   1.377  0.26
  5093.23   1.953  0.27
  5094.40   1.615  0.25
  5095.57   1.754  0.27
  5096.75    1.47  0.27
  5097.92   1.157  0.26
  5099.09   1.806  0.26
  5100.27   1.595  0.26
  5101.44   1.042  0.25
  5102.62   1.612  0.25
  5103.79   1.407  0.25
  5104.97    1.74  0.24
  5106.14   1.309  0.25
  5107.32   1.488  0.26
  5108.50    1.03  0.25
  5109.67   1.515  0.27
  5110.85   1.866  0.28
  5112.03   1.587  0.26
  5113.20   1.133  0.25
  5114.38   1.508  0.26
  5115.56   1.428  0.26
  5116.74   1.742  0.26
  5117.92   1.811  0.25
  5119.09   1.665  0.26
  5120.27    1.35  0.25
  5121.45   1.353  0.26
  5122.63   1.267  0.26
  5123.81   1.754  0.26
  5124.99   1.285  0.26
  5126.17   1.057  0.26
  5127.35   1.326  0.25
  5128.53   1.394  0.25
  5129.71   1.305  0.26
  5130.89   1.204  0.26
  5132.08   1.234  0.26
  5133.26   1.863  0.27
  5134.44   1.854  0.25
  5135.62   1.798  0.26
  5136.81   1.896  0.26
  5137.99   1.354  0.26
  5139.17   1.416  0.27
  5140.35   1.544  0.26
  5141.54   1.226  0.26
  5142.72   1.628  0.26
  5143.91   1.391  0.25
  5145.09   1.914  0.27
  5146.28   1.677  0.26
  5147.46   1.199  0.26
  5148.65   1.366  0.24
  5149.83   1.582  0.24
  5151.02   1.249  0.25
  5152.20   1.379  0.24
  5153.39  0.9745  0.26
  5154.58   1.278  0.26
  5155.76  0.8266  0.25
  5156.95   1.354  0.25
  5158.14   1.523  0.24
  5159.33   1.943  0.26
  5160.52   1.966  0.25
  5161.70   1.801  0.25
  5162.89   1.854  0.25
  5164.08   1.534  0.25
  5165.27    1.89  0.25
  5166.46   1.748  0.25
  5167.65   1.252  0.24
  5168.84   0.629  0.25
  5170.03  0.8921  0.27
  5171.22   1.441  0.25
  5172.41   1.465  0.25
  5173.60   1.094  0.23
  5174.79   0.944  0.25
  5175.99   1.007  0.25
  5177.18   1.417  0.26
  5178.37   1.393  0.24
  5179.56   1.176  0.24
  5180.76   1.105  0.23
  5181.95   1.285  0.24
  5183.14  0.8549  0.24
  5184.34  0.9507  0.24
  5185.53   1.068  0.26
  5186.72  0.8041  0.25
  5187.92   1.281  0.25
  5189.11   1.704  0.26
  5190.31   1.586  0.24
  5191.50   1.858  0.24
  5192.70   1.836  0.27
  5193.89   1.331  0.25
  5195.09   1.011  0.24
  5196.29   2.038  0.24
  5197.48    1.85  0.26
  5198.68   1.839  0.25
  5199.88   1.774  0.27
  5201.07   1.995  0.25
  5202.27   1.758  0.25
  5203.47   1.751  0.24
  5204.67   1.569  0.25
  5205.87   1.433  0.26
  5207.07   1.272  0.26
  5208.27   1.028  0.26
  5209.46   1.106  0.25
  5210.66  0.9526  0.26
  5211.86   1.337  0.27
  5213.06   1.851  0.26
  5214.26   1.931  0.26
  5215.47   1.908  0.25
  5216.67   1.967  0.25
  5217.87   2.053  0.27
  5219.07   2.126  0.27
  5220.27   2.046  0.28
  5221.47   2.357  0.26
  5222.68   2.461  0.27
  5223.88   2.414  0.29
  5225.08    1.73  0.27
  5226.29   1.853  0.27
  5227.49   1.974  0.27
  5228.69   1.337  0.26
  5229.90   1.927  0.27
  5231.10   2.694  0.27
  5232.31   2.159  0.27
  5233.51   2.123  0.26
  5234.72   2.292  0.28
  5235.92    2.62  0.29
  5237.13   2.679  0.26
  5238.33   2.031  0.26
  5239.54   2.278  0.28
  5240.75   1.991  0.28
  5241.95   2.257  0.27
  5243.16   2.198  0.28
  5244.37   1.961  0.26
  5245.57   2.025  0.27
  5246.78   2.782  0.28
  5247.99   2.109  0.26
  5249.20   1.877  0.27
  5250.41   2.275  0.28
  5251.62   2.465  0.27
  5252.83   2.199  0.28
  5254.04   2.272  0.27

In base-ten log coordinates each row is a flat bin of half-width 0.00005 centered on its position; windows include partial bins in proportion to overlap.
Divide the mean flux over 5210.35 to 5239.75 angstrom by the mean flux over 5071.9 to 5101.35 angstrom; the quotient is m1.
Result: 1.32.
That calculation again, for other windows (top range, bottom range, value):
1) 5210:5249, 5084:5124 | 1.37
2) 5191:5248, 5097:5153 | 1.30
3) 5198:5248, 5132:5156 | 1.32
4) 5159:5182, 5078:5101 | 0.90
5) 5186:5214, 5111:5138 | 1.02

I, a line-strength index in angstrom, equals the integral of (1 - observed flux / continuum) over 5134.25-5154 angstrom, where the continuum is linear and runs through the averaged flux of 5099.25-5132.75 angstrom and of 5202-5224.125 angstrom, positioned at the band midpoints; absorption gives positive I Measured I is 0.4 angstrom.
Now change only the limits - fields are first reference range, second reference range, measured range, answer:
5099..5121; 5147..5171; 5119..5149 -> -0.3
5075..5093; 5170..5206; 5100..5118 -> 0.5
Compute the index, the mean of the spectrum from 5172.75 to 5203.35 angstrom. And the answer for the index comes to 1.4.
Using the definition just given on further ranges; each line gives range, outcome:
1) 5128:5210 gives 1.43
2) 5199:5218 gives 1.6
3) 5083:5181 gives 1.45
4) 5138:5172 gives 1.44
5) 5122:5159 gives 1.43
